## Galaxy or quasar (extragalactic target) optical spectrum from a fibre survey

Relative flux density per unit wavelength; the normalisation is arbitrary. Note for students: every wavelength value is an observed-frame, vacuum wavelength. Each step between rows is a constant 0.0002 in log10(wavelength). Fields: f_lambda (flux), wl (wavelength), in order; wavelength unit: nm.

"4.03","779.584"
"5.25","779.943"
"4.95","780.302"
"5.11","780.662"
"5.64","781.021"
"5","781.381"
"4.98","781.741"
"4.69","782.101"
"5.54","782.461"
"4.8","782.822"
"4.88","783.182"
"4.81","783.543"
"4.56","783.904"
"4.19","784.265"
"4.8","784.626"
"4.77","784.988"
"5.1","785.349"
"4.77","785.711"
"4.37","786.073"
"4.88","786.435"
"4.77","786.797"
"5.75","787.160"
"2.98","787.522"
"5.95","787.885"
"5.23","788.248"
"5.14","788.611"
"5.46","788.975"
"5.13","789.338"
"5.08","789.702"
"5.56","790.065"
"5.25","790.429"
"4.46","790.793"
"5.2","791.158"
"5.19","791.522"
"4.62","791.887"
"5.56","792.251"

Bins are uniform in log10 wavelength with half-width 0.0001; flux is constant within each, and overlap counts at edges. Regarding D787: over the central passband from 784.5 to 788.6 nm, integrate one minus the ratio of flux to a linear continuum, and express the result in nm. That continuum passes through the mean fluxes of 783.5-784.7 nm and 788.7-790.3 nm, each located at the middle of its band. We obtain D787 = 0.02 nm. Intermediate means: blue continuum 4.55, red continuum 5.3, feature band 4.86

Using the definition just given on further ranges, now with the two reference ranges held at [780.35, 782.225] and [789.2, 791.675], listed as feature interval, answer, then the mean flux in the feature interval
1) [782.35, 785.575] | 0.18 nm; 4.81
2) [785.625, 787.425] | 0.10 nm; 4.83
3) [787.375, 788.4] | 0.07 nm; 4.76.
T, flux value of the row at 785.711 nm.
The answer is 4.77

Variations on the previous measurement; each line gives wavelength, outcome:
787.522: 2.98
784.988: 4.77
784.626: 4.8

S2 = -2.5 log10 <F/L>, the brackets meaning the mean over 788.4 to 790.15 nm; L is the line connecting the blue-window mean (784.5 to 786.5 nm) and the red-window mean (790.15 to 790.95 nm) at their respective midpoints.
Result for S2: -0.07 mag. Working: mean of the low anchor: 4.77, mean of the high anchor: 4.95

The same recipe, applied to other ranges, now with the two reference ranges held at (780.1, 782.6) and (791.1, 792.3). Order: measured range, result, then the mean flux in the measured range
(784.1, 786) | 0.089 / 4.71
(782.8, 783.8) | 0.066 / 4.82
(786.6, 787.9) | 0.085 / 4.72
